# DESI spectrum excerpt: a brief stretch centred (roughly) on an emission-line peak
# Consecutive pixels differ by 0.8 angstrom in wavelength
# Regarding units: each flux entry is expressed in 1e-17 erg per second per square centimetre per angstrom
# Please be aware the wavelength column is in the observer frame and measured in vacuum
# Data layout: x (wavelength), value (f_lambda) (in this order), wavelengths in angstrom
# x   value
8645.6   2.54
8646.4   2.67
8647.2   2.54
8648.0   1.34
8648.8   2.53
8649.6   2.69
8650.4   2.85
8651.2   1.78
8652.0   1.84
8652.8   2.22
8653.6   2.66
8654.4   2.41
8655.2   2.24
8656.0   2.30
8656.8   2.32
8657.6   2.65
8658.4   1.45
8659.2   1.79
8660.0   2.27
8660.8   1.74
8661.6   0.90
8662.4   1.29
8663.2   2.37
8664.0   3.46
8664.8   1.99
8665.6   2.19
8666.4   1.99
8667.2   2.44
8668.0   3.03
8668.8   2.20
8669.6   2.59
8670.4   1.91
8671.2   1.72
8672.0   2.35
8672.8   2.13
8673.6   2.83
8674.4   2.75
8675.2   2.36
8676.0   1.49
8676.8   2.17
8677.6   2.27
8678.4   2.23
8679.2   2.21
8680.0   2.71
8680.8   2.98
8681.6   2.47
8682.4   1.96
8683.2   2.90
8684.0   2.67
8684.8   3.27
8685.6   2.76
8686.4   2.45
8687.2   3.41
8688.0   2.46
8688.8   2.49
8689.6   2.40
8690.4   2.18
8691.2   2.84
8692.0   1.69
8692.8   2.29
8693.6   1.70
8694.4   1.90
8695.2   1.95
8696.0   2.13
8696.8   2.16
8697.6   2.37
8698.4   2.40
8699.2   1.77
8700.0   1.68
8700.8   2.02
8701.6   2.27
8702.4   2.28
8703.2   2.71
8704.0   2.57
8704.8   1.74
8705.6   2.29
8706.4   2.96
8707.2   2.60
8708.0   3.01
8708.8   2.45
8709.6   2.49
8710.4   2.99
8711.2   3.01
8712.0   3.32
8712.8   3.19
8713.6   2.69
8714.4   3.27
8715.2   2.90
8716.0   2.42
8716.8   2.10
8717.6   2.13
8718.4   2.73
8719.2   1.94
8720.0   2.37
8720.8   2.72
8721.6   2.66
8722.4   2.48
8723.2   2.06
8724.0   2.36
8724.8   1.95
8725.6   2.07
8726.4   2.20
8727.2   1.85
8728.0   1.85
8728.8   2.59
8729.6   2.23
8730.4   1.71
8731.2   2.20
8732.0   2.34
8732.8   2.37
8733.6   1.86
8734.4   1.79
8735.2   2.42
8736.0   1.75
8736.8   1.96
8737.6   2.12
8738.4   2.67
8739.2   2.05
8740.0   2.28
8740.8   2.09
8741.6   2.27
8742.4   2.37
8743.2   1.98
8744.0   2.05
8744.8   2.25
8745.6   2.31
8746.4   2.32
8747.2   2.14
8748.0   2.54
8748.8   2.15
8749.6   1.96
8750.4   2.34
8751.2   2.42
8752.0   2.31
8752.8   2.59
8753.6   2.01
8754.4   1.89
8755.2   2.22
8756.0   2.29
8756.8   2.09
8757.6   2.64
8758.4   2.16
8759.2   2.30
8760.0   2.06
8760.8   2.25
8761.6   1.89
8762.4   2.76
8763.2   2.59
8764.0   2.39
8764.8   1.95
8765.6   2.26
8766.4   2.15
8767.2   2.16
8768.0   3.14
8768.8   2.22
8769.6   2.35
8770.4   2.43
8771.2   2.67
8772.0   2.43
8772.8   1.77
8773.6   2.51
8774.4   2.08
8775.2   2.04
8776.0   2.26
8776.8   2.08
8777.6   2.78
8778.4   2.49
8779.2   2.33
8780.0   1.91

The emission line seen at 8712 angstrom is [N II] 6583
